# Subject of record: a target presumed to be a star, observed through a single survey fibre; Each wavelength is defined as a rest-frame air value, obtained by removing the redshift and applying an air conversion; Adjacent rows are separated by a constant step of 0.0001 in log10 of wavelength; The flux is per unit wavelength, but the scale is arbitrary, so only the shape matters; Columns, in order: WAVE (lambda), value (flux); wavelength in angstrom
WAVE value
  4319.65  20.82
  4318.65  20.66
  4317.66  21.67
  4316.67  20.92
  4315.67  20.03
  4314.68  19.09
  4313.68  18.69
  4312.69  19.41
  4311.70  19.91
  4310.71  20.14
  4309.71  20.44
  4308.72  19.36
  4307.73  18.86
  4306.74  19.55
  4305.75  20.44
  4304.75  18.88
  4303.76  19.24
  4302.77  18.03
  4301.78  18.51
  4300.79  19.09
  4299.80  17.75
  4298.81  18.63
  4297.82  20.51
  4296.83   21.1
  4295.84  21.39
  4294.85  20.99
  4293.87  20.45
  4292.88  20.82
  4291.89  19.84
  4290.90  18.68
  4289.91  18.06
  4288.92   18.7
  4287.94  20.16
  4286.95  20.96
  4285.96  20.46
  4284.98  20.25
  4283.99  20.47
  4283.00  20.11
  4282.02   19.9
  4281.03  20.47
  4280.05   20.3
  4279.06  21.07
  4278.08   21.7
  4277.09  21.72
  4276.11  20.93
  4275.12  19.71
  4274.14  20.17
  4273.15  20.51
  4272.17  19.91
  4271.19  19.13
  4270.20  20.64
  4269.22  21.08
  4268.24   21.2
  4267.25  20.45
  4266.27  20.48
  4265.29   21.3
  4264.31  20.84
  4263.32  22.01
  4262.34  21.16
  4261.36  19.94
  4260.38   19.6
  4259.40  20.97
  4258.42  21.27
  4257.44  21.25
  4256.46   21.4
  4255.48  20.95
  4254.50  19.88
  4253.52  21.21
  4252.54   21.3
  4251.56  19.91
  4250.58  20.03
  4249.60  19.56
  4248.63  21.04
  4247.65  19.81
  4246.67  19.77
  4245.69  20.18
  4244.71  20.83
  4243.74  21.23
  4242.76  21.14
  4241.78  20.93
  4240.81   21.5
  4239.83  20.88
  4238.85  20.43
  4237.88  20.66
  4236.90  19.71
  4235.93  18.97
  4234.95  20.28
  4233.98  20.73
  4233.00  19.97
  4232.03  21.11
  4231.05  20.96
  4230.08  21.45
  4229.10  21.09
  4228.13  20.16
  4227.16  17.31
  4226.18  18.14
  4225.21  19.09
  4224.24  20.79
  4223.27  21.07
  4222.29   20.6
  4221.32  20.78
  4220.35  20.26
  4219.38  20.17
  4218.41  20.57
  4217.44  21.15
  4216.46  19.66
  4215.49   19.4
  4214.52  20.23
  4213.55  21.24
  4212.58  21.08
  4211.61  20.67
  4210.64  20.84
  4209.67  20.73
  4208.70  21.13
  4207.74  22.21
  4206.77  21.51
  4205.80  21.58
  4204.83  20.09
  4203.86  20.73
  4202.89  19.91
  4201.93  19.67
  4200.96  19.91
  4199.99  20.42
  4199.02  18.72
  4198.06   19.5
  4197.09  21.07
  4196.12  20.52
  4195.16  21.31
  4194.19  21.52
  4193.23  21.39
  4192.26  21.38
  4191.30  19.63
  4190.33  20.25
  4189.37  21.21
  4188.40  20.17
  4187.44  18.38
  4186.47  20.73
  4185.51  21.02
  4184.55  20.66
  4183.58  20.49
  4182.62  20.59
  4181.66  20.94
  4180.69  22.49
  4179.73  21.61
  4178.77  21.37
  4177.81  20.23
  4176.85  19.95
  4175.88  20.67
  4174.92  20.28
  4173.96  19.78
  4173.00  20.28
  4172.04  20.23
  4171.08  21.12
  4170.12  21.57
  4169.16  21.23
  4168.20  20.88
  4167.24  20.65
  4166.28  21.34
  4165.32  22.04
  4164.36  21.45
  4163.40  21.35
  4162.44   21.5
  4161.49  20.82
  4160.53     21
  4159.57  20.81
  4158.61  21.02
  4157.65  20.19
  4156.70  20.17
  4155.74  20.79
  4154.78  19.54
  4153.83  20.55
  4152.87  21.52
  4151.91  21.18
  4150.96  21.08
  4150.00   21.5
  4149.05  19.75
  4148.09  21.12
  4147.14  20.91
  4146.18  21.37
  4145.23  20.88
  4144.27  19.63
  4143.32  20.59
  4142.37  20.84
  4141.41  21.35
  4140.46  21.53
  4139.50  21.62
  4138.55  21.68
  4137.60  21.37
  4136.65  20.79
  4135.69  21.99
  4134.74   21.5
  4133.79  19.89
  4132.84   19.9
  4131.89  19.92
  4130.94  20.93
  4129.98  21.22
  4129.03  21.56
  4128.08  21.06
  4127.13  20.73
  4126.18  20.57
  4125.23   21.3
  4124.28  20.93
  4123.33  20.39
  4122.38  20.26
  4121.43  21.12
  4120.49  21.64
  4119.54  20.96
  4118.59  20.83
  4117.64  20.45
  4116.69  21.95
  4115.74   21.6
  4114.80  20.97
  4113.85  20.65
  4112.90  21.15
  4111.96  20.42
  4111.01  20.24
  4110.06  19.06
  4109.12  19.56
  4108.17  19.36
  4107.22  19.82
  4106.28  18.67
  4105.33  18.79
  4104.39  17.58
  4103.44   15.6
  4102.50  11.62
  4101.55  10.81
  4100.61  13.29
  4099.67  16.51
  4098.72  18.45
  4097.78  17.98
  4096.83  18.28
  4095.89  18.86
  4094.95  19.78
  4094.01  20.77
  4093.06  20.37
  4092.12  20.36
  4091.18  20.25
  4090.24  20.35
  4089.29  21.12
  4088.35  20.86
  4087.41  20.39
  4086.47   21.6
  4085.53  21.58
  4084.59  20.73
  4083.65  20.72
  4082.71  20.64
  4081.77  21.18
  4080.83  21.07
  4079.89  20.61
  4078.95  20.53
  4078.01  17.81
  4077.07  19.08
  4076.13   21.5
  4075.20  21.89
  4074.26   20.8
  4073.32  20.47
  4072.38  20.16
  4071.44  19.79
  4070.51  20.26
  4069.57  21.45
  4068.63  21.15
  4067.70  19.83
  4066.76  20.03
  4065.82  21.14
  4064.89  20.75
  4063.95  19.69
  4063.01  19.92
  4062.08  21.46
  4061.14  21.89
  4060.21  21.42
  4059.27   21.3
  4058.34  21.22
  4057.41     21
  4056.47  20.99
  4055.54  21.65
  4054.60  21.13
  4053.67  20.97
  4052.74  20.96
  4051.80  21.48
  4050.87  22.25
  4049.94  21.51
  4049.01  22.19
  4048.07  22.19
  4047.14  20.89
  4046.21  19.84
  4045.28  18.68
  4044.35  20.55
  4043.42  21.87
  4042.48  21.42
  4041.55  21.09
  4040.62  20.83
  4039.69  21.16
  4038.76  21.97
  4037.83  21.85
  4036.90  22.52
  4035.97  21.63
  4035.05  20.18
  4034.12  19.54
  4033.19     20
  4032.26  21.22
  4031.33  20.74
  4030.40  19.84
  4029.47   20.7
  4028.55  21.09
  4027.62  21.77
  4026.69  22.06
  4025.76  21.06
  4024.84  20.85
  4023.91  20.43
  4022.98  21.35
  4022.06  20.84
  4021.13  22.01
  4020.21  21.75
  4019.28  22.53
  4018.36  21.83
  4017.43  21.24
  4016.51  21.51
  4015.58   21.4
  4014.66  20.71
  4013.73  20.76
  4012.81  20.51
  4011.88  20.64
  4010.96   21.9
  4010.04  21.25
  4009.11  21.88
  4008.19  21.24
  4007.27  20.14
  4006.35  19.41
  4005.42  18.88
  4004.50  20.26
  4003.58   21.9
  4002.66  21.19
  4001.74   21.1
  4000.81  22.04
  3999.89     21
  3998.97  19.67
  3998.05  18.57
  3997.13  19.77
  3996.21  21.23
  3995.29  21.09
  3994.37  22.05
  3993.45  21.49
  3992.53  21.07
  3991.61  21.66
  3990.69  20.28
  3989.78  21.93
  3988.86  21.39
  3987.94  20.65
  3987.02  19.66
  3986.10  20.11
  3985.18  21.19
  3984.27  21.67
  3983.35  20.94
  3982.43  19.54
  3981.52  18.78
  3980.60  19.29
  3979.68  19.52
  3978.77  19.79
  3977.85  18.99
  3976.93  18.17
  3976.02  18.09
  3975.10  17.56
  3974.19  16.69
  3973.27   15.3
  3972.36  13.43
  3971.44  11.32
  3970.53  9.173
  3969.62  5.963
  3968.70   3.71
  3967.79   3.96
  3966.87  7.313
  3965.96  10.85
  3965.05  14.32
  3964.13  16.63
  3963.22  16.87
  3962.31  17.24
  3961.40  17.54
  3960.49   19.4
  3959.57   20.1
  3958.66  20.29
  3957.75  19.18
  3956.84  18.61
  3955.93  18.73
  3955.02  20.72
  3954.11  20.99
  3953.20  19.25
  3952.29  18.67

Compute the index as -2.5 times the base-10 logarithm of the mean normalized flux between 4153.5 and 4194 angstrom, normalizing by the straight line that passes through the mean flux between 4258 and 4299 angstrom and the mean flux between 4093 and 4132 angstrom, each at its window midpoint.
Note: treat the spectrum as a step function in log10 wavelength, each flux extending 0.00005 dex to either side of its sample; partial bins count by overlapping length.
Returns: -0.05 mag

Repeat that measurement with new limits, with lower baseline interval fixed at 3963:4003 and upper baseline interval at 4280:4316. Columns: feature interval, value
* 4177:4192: -0.093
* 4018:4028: -0.200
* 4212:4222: -0.070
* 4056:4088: -0.140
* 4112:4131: -0.135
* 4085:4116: -0.034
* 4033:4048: -0.164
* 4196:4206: -0.059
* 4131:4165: -0.120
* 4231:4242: -0.064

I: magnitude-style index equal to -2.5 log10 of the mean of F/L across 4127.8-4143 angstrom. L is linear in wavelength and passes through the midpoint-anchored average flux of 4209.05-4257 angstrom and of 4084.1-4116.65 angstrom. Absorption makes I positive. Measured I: -0.09 mag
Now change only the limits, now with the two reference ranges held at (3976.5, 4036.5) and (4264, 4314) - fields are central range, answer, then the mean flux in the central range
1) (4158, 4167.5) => -0.04 mag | 21.2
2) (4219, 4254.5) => -0.01 mag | 20.4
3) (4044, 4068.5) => -0.02 mag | 21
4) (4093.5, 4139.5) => 0.04 mag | 19.7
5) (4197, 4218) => -0.01 mag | 20.5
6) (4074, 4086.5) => -0.01 mag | 20.7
